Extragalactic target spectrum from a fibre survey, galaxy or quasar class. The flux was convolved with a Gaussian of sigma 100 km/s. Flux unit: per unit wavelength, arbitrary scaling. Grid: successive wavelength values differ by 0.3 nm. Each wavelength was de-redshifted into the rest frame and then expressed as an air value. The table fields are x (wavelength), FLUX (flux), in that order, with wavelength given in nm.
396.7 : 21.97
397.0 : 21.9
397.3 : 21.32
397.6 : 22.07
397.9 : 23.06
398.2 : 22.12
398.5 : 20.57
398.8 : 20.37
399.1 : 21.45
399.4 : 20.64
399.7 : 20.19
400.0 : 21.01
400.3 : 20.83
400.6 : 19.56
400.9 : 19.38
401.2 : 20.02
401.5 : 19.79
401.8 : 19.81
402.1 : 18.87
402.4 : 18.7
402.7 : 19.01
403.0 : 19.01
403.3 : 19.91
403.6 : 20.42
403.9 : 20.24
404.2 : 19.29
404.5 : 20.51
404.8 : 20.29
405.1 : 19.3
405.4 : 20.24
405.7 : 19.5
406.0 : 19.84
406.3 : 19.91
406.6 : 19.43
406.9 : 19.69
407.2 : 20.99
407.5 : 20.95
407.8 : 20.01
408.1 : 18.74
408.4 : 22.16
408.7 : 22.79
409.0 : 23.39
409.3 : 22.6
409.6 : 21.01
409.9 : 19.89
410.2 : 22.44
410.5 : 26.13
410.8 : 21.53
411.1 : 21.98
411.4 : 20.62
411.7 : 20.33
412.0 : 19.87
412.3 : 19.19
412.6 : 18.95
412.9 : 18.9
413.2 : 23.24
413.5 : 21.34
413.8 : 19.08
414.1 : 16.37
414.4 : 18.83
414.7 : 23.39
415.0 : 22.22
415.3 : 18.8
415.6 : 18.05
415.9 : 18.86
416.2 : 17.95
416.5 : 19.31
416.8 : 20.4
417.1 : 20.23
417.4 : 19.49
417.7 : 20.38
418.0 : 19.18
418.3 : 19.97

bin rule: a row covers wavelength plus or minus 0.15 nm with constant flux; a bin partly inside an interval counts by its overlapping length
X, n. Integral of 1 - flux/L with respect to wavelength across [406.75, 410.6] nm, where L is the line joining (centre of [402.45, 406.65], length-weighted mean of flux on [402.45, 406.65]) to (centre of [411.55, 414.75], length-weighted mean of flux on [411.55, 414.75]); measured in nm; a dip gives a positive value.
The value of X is -0.34 nm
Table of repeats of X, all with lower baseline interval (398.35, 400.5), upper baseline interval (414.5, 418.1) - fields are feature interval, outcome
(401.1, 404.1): 0.14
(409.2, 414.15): -0.19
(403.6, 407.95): 0.07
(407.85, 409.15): -0.09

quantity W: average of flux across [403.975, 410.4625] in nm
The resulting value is 20.7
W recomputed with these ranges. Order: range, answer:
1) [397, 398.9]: 21.6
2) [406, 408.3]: 20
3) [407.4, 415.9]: 20.8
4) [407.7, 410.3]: 21.5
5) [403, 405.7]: 19.9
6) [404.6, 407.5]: 20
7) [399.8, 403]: 19.7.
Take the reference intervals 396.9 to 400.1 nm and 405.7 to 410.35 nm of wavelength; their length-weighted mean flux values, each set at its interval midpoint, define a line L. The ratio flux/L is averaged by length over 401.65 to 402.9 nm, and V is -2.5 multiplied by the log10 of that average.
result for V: 0.11 mag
